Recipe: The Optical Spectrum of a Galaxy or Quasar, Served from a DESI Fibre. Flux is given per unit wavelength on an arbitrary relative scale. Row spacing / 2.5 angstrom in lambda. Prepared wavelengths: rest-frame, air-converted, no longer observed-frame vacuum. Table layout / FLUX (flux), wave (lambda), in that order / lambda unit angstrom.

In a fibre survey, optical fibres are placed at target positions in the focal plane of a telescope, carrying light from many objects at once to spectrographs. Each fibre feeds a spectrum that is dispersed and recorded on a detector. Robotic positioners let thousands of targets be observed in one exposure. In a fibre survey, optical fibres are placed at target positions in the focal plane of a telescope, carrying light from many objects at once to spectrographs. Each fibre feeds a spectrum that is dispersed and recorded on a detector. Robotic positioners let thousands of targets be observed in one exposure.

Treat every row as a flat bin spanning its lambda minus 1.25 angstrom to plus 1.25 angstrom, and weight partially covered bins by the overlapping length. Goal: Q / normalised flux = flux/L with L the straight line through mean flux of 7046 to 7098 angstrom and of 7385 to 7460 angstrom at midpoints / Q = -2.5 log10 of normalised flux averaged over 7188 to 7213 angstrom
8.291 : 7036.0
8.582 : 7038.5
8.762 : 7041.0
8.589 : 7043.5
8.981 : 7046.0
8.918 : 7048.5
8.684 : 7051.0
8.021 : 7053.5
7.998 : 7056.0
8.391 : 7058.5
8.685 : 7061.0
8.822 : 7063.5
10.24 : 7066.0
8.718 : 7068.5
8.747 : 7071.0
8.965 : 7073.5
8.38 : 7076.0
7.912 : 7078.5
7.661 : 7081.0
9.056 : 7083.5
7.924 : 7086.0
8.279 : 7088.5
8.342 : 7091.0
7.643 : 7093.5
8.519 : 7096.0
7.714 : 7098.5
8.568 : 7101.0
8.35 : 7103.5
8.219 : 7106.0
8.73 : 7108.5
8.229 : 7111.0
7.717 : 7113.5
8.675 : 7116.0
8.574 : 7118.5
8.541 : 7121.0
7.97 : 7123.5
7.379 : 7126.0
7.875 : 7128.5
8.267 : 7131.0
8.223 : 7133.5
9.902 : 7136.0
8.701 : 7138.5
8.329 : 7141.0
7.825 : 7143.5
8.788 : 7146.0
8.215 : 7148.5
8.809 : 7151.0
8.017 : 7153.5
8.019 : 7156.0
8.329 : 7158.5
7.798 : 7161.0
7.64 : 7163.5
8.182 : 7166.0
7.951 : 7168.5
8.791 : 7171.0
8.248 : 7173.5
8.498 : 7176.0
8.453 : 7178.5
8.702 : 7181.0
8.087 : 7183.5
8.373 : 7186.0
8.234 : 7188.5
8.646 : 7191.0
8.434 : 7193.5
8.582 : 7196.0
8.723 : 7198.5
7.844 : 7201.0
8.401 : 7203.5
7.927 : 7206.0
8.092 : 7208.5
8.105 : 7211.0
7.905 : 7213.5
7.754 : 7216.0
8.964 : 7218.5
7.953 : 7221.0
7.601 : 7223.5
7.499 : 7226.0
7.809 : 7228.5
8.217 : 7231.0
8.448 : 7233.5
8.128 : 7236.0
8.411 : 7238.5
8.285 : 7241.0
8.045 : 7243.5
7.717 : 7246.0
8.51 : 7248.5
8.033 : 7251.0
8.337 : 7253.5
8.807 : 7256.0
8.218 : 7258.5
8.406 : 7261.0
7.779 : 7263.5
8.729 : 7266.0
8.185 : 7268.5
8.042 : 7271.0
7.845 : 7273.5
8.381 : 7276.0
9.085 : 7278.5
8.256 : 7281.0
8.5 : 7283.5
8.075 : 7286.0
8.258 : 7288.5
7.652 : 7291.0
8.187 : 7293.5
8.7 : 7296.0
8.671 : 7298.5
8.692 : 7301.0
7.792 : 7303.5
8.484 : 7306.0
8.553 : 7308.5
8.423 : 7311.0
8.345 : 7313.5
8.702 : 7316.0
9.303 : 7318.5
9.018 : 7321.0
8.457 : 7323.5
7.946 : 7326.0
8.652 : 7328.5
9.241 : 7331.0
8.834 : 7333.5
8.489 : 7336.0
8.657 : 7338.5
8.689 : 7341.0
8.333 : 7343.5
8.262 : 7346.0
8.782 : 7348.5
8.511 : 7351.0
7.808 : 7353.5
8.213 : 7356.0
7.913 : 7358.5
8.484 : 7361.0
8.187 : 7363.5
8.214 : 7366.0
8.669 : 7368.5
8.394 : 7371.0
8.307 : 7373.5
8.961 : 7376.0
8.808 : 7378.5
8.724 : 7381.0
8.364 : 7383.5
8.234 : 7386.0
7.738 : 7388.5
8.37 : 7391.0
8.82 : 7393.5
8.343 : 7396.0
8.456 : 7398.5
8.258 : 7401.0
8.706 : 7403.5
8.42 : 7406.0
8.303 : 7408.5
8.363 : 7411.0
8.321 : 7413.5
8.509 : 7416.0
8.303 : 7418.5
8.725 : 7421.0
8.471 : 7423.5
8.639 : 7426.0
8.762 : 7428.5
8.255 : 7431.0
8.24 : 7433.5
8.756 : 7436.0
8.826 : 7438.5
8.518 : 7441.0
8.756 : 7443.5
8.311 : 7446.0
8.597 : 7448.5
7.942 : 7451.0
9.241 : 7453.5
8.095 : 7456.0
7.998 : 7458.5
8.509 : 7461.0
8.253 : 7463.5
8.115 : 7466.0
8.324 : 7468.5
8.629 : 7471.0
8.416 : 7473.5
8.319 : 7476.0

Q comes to 0.02 mag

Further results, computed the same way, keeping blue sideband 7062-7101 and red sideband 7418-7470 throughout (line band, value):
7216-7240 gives 0.048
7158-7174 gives 0.045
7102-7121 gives 0.012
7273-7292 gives 0.024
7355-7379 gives 0.007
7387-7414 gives 0.012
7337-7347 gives -0.004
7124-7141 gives 0.013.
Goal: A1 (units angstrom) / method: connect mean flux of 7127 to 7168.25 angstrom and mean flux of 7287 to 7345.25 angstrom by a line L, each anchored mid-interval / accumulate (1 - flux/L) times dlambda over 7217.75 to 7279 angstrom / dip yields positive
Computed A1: 1.7 angstrom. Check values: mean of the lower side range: 8.29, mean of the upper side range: 8.52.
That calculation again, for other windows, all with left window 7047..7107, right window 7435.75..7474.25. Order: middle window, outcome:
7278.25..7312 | 0.4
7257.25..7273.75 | 0.5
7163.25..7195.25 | 0.4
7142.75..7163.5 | 0.6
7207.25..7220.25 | 0.5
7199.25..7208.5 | 0.4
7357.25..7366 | 0.3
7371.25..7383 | -0.3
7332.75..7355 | -0.1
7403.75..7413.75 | 0.1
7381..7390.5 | 0.3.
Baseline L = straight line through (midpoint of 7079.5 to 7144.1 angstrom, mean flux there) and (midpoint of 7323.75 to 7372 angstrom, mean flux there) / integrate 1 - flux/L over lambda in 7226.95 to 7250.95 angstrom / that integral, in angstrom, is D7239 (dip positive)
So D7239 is 0.6 angstrom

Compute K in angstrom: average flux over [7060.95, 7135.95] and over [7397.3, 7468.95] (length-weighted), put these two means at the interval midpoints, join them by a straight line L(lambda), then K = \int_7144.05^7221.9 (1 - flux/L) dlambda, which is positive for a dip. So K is 1.2 angstrom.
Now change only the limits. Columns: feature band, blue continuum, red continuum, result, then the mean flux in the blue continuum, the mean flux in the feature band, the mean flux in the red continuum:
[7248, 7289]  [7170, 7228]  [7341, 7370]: -0.19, 8.24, 8.32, 8.32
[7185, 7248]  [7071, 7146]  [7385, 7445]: 1.47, 8.31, 8.17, 8.46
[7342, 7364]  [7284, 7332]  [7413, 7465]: 0.50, 8.48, 8.28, 8.48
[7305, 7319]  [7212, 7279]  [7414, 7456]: -0.50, 8.18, 8.6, 8.54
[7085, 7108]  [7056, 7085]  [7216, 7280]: 1.05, 8.65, 8.19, 8.21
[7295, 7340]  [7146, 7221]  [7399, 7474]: -1.30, 8.27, 8.61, 8.45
